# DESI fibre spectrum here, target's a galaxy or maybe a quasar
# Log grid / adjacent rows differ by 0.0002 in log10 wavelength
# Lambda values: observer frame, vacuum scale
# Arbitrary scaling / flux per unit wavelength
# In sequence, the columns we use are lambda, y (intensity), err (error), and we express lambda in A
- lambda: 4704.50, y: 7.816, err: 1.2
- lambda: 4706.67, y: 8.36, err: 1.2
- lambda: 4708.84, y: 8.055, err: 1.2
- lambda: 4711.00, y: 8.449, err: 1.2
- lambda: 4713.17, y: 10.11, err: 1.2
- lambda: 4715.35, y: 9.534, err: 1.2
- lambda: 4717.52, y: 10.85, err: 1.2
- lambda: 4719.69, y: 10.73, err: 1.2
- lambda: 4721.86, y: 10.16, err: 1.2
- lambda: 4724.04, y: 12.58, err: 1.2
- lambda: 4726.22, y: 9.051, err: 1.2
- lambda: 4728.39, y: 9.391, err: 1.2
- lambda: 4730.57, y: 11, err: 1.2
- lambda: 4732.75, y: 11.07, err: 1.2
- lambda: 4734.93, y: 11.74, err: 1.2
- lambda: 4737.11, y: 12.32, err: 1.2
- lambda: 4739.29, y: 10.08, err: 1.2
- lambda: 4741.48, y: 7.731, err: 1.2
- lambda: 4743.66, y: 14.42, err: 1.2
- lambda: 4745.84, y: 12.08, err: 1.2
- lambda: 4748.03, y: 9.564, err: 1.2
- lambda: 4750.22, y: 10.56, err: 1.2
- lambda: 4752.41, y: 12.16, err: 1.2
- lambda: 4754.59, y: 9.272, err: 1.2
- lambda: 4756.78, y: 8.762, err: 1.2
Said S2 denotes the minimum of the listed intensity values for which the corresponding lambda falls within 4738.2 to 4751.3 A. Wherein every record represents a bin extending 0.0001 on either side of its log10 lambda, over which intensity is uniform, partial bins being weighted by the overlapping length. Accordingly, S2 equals 7.731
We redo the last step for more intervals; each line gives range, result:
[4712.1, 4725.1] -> 9.534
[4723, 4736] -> 9.051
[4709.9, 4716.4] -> 8.449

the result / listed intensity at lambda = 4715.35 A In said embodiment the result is 9.534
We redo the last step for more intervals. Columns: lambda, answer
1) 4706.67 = 8.36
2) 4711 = 8.449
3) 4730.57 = 11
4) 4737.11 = 12.32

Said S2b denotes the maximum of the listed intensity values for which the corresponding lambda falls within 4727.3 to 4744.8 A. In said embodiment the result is 14.42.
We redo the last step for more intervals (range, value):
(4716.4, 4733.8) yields 12.58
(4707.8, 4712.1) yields 8.449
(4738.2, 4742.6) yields 10.08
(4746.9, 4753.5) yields 12.16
